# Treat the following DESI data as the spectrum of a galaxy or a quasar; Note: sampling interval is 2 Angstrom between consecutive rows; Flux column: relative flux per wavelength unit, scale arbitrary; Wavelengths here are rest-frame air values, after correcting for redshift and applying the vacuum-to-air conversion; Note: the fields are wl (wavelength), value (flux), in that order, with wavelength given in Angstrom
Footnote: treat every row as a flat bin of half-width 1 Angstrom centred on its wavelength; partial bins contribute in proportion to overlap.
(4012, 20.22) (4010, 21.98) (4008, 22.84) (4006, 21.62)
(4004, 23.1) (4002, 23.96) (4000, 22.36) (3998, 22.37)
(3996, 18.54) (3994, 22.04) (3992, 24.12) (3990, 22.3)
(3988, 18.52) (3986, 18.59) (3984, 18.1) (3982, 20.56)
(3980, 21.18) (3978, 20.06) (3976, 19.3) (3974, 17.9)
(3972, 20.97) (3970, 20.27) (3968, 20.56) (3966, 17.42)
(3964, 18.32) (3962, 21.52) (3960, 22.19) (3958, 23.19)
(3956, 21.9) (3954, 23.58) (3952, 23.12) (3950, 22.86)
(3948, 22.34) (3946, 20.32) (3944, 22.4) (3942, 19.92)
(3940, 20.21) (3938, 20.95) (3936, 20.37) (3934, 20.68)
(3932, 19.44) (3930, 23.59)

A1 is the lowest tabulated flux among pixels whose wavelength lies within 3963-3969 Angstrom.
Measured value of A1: 17.42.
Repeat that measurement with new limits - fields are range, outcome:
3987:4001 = 18.52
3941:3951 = 19.92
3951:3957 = 21.9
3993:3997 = 18.54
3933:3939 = 20.37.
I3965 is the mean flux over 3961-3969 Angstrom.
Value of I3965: 19.5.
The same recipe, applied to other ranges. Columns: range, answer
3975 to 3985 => 19.8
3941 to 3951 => 21.6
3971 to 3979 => 19.6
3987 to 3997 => 21.1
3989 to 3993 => 23.2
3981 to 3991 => 19.6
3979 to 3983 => 20.9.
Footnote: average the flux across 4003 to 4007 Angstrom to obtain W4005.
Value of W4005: 22.4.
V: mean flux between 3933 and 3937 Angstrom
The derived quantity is 20.5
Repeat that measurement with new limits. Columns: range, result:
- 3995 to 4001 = 21.1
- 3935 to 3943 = 20.4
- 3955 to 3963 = 22.2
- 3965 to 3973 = 19.8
